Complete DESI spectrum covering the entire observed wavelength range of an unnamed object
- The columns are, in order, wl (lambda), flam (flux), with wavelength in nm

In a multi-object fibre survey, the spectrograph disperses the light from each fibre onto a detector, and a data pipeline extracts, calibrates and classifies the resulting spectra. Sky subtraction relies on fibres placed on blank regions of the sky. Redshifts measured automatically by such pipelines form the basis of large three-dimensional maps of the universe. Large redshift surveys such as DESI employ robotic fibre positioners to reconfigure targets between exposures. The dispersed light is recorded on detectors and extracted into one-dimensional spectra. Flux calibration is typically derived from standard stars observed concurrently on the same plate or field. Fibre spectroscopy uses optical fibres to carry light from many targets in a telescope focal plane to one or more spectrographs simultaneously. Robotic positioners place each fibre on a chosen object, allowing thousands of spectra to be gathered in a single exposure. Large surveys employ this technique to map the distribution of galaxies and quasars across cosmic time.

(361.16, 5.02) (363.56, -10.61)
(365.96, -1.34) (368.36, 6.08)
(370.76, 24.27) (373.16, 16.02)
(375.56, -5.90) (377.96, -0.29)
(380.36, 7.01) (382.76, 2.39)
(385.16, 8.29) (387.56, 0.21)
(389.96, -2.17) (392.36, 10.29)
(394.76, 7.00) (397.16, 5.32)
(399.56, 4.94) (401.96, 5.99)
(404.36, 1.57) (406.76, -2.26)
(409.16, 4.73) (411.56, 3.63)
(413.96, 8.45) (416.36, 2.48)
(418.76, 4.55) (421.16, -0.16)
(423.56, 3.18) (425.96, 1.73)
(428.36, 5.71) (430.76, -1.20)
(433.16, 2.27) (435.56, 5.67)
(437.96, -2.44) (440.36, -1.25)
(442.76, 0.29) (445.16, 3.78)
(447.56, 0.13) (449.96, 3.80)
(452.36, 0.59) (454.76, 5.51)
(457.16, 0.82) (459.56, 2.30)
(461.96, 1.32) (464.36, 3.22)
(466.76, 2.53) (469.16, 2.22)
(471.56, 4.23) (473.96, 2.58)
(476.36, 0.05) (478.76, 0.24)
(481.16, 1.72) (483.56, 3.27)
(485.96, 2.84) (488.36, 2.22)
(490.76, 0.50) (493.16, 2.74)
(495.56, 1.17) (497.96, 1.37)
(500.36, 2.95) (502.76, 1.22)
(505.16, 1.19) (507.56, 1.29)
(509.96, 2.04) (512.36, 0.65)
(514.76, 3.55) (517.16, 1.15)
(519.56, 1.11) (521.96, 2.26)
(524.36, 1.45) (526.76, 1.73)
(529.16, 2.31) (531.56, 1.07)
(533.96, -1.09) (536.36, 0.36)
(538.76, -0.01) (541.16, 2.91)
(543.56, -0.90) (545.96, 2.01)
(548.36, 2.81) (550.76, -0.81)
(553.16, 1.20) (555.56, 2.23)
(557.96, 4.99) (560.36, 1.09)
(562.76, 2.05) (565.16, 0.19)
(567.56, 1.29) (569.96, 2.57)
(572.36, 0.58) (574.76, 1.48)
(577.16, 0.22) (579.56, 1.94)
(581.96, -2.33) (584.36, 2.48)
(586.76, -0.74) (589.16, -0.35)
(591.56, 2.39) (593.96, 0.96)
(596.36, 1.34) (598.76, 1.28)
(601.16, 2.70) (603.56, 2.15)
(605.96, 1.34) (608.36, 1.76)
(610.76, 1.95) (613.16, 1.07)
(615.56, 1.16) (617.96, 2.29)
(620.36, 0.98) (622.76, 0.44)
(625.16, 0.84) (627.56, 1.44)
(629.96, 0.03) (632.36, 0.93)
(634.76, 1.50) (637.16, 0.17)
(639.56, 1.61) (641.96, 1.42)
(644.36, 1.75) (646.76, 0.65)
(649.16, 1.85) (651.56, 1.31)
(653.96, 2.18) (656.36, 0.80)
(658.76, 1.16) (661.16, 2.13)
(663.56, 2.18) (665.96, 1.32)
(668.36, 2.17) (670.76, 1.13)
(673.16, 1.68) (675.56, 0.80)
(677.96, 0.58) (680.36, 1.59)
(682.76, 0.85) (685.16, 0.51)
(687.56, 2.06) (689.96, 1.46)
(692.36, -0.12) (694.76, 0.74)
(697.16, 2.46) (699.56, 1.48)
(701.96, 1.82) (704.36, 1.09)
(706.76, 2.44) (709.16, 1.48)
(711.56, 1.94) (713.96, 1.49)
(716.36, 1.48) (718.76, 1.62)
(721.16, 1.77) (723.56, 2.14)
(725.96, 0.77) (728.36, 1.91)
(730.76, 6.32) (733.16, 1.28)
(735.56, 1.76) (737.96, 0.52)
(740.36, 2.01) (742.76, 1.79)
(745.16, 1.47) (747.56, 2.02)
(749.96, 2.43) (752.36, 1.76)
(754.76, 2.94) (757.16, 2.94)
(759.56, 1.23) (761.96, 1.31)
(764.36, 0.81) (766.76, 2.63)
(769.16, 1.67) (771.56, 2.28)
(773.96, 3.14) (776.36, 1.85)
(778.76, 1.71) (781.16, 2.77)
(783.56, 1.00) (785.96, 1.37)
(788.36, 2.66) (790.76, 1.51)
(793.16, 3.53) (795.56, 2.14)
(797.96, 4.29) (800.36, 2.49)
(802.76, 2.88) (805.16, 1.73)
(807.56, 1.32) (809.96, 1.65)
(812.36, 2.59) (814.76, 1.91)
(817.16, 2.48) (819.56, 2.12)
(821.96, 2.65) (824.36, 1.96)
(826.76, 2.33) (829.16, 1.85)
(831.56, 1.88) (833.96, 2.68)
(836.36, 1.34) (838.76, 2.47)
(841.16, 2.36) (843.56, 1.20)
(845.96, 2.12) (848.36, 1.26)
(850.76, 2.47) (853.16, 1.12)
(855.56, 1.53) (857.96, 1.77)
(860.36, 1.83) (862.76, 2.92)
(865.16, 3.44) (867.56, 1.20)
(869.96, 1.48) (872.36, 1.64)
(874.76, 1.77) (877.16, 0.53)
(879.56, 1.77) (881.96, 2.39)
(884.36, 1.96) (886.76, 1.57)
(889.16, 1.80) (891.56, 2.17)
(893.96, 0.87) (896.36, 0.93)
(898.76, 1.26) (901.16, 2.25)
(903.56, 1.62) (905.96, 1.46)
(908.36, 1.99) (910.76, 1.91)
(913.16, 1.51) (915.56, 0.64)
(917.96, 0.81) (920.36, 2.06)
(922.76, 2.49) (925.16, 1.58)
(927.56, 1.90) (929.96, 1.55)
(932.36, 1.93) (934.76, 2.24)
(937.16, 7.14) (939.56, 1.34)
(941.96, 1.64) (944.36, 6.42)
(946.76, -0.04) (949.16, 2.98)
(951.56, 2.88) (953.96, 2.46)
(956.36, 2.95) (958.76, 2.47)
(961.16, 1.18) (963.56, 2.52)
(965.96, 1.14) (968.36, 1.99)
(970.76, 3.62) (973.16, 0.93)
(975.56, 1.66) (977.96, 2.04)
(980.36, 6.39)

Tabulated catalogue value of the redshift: 0.959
